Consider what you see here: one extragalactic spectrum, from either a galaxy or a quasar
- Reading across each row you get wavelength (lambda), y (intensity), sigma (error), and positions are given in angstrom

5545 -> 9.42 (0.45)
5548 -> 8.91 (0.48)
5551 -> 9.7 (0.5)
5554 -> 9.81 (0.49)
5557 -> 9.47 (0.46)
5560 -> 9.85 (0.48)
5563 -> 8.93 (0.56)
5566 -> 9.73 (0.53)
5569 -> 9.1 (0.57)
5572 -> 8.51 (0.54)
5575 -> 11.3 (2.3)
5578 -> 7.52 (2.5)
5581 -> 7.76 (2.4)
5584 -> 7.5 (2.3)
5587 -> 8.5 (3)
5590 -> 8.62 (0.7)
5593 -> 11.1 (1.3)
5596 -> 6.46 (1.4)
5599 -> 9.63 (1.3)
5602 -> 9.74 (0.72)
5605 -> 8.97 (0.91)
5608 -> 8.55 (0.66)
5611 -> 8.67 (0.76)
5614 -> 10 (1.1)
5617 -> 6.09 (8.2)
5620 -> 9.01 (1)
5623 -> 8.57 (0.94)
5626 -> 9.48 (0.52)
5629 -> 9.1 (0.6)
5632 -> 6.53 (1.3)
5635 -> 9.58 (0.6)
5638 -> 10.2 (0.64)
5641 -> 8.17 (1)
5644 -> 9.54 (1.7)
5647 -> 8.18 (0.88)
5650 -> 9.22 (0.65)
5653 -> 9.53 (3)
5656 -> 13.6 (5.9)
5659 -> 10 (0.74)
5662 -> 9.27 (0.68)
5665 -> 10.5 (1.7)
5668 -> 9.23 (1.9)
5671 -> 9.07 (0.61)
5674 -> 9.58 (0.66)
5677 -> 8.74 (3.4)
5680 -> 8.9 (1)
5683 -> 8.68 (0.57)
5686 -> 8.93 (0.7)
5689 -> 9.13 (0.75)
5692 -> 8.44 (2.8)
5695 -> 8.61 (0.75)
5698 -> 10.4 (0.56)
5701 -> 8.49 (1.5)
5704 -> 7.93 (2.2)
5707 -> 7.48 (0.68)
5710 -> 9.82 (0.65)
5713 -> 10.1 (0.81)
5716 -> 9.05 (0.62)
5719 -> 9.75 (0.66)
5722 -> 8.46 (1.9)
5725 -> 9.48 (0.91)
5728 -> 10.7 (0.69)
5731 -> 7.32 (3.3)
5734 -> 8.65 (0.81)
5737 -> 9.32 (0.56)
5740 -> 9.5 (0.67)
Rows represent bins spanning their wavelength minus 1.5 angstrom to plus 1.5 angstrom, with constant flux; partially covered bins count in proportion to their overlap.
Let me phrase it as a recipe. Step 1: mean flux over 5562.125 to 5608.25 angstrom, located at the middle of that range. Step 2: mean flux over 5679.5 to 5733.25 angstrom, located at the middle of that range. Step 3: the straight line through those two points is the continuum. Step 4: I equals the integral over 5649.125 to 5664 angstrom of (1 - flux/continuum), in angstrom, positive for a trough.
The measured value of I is -2.4 angstrom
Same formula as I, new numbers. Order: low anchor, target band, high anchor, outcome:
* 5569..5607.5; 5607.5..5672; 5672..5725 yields -2.2 angstrom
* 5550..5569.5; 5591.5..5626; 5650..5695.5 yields 2.5 angstrom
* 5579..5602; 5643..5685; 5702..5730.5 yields -3.2 angstrom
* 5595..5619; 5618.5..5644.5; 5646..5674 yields 0.8 angstrom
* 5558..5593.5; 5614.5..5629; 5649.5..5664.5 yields 1.9 angstrom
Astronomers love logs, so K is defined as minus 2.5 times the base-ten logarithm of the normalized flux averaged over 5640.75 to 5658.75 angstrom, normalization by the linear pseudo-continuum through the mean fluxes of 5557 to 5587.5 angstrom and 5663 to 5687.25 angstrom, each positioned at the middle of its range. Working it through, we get -0.08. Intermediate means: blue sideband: 8.91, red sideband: 9.21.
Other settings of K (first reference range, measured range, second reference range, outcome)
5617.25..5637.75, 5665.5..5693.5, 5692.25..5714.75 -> -0.02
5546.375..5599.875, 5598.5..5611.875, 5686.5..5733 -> -0.01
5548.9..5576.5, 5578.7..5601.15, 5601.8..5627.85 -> 0.08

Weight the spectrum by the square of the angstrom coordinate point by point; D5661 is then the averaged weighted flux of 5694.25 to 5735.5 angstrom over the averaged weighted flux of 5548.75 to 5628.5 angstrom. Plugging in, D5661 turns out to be 1.06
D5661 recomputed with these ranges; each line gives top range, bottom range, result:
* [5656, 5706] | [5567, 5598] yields 1.10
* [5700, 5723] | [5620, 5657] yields 0.99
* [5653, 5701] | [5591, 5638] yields 1.10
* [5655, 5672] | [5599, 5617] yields 1.16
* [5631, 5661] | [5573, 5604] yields 1.10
